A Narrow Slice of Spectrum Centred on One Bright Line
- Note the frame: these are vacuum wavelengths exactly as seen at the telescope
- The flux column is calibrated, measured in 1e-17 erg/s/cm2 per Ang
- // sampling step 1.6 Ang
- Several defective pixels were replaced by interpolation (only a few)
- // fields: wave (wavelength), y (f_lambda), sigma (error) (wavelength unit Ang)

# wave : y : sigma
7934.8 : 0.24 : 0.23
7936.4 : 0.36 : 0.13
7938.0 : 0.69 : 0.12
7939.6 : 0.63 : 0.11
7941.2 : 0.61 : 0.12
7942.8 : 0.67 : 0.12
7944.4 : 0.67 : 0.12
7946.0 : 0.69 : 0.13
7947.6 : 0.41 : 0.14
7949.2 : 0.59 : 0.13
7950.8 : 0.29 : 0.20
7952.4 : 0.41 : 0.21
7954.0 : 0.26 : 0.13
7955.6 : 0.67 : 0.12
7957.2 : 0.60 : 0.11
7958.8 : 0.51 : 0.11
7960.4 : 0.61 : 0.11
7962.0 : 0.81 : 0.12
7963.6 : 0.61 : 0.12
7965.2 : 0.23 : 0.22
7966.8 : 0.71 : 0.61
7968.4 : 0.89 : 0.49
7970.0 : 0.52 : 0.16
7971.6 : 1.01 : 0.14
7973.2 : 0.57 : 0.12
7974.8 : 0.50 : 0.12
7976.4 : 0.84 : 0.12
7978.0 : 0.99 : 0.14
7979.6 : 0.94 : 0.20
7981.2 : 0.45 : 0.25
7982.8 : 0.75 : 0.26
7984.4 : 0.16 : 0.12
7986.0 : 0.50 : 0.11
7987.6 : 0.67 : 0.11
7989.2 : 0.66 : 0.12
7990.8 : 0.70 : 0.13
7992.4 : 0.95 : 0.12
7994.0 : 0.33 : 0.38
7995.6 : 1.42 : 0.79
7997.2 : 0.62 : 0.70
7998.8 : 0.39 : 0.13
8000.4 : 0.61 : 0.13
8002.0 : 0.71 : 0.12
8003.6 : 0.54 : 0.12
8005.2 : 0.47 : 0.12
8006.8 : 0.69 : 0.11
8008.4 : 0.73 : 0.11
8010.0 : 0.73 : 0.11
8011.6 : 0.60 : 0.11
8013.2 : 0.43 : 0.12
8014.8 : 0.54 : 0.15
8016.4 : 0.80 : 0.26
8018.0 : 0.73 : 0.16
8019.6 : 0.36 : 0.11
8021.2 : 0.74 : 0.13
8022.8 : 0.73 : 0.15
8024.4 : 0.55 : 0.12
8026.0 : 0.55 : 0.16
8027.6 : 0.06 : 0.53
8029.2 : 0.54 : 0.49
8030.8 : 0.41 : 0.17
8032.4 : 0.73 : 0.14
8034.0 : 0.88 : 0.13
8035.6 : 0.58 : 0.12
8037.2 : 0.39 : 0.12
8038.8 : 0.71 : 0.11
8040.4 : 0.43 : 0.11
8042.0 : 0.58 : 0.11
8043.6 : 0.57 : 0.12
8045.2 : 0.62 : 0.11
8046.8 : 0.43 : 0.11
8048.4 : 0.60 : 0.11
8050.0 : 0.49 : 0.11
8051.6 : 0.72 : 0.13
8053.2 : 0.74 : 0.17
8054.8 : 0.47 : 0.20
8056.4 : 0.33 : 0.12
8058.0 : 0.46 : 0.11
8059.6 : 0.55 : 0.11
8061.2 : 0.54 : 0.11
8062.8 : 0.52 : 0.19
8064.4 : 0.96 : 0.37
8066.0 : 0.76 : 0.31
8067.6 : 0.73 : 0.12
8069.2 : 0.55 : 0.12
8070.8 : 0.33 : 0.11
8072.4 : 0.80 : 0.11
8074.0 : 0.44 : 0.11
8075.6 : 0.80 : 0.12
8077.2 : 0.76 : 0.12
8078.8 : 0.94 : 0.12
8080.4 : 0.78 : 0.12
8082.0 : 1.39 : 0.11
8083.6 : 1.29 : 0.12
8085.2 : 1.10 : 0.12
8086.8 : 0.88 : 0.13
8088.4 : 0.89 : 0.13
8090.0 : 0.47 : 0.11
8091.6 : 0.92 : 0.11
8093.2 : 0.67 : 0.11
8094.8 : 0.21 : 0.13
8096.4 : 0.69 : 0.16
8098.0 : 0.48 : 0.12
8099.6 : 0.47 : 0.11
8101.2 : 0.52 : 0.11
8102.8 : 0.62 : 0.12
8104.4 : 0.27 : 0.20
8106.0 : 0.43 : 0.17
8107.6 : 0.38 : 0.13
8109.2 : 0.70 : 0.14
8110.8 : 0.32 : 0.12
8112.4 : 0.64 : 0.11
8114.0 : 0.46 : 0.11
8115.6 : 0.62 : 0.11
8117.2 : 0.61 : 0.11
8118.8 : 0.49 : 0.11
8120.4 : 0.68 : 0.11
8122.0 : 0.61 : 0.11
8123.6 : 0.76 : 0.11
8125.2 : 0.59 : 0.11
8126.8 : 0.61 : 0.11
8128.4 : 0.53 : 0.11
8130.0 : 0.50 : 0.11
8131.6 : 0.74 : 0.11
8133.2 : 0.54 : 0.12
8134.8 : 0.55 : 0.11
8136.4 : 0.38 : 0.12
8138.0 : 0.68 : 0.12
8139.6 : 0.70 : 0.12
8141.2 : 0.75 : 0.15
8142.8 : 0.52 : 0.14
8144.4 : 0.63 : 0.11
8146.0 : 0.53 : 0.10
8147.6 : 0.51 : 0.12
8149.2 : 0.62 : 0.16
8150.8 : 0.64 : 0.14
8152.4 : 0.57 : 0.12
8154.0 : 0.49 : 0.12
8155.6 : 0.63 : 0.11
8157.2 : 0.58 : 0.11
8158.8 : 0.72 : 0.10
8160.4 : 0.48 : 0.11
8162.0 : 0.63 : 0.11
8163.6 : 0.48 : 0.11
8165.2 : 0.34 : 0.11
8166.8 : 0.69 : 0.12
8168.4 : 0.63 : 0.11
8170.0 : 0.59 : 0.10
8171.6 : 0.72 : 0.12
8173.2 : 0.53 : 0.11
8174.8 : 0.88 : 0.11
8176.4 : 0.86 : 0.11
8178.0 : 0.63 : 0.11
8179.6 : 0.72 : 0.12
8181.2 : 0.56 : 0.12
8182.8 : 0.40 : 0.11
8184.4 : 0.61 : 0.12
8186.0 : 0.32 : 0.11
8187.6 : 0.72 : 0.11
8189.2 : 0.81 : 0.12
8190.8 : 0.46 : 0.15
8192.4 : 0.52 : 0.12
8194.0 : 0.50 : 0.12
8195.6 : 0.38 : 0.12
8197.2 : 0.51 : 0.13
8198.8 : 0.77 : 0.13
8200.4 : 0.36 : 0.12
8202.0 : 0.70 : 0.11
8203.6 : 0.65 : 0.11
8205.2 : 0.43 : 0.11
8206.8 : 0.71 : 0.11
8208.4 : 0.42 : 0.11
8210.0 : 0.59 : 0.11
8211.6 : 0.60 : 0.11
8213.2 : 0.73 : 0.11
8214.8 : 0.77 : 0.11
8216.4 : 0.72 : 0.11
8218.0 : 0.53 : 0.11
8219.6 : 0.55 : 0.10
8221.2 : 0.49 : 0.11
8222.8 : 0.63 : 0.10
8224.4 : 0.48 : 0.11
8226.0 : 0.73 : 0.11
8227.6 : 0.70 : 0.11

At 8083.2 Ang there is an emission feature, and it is [O III] 5007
